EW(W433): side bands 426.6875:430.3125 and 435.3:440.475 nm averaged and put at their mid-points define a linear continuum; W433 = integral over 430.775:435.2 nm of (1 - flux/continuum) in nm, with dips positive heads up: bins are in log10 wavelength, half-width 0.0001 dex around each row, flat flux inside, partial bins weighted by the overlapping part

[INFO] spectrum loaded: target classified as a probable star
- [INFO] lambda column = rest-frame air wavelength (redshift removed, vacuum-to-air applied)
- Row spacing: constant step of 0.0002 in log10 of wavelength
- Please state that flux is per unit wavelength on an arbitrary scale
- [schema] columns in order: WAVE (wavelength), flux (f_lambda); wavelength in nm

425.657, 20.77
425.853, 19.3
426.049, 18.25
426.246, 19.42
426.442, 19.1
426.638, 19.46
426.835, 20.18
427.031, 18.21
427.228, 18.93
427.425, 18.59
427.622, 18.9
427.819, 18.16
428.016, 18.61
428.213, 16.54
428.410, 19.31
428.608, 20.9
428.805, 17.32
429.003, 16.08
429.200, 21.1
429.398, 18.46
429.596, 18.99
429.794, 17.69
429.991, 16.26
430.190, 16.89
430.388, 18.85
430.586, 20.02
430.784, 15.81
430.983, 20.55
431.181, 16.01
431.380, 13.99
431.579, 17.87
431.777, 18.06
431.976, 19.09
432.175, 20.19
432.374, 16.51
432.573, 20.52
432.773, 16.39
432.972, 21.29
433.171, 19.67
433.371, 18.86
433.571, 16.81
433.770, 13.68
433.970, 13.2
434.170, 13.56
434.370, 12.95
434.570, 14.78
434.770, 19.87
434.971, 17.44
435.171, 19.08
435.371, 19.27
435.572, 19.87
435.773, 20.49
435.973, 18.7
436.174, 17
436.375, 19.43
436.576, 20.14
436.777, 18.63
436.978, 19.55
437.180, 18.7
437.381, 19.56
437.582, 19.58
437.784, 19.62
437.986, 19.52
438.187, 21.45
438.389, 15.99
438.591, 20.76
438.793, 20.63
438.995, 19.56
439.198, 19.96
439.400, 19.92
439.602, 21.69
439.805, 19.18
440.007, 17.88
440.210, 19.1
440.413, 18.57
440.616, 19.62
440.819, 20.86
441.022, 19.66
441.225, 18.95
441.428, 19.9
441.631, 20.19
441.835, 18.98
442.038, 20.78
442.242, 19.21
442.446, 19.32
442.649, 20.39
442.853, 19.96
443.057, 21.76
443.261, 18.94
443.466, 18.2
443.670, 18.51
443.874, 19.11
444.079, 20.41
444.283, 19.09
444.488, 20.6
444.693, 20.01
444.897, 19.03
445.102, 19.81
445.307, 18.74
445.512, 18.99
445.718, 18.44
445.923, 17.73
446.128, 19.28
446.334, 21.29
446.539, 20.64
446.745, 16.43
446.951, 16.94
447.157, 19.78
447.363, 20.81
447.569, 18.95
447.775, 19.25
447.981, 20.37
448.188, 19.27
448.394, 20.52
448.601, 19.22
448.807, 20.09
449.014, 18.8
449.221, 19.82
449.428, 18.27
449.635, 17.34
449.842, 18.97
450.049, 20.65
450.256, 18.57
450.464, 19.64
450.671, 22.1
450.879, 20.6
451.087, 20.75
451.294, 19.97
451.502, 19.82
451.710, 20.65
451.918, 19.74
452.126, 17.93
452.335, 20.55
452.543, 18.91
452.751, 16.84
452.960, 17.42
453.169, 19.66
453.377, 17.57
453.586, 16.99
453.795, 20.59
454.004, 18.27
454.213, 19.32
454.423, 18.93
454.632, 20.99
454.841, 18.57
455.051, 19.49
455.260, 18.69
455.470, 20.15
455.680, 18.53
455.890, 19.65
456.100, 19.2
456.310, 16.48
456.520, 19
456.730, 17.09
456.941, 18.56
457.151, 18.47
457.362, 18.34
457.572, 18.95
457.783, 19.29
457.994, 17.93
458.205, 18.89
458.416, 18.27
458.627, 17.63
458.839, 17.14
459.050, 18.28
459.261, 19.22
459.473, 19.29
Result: 0.39 nm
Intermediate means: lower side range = 18.4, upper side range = 19.4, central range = 17.2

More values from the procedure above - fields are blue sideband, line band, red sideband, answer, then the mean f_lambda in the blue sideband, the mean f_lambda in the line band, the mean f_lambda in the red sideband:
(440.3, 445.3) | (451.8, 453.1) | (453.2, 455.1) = 0.03 nm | 19.6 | 18.6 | 19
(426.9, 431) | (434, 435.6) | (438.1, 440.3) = 0.19 nm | 18.4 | 16.8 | 19.6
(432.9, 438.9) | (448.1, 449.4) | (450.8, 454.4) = -0.04 nm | 18.3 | 19.5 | 19.1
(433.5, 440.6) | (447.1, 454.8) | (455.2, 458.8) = -0.37 nm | 18.5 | 19.4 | 18.5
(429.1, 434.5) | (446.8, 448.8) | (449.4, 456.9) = -0.08 nm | 17.5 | 19.4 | 19.1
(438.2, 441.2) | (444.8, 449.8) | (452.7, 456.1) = 0.02 nm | 19.6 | 19.2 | 18.9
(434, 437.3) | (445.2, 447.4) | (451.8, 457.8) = -0.06 nm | 18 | 18.9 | 18.8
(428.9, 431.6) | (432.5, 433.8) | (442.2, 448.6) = -0.02 nm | 17.7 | 18.4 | 19.4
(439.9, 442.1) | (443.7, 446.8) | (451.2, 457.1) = -0.01 nm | 19.5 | 19.3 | 18.9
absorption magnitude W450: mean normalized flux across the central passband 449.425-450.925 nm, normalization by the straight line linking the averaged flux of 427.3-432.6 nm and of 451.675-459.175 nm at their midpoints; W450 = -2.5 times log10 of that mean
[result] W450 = -0.06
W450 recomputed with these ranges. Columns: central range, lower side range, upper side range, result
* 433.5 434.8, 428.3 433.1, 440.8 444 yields 0.261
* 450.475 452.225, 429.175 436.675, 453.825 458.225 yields -0.087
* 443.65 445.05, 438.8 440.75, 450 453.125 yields -0.002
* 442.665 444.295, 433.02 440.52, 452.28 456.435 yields -0.053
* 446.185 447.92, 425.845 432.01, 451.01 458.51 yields -0.032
